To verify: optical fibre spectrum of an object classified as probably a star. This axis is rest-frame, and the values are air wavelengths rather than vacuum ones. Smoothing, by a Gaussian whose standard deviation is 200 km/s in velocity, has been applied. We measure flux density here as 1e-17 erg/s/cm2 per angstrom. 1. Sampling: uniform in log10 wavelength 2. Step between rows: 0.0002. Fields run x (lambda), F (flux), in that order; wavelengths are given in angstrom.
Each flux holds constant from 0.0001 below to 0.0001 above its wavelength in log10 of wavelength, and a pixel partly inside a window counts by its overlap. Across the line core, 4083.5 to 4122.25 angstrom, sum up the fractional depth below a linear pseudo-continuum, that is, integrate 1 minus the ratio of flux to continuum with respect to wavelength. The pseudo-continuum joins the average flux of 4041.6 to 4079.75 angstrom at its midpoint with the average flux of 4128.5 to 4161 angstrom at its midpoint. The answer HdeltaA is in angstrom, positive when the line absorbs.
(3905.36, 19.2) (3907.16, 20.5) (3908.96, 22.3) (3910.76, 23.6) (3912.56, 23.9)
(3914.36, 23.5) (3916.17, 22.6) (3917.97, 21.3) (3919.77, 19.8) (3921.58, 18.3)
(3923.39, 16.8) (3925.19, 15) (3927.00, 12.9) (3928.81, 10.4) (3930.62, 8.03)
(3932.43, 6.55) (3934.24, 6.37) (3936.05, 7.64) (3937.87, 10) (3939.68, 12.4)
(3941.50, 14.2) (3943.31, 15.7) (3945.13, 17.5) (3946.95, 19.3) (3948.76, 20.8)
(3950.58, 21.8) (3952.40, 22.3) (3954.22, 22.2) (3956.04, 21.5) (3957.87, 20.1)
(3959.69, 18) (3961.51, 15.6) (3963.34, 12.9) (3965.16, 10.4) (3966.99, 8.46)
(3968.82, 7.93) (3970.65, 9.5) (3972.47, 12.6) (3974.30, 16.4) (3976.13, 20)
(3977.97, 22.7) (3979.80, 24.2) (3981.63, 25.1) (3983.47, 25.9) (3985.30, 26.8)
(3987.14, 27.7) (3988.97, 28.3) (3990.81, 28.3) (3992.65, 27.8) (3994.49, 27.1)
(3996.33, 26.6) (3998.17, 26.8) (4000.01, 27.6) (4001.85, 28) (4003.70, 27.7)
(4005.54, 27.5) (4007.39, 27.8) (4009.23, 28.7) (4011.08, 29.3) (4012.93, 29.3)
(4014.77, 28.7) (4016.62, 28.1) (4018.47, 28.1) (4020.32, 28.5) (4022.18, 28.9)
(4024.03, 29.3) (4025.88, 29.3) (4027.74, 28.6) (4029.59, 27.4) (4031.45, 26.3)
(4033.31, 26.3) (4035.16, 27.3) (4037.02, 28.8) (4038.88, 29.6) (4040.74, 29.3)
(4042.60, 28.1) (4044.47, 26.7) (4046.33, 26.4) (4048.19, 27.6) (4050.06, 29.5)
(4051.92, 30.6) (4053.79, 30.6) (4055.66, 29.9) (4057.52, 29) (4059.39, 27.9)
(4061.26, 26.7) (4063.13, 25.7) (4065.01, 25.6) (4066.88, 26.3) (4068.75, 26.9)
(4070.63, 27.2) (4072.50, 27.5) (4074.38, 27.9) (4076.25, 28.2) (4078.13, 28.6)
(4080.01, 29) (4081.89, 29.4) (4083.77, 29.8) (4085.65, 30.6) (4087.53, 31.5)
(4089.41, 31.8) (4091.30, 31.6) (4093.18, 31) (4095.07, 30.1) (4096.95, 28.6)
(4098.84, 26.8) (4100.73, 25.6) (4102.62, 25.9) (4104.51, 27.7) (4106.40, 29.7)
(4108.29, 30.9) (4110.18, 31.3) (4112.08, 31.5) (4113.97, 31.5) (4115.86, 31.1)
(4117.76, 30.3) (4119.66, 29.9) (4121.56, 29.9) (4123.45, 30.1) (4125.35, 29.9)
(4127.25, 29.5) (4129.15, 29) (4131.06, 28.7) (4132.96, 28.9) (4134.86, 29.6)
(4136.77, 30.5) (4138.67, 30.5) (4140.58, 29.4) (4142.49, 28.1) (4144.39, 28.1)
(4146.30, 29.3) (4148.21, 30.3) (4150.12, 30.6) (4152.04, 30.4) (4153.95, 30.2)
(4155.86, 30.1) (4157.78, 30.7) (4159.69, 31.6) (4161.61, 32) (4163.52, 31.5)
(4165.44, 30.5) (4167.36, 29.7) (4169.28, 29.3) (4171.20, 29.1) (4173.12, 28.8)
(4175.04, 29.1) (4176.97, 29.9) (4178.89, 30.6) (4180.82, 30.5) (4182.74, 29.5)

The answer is -1.4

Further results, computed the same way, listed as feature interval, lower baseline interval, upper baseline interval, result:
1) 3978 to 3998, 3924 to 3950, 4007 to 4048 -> -4.8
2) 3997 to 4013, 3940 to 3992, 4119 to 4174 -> -4.9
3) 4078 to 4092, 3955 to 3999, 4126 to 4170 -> -2.1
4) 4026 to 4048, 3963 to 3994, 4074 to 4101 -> -2.4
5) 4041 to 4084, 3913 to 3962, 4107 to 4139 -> -4.0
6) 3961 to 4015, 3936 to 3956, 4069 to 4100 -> -4.2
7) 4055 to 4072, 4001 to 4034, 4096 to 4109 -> 0.5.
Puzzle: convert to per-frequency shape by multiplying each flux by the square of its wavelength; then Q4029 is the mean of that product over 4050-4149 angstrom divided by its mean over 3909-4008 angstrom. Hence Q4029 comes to 1.61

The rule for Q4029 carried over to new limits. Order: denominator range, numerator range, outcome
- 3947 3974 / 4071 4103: 1.92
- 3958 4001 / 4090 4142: 1.52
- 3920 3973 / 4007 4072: 2.05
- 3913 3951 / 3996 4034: 1.91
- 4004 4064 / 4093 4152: 1.09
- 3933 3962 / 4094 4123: 1.93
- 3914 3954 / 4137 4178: 2.15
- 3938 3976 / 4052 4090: 1.90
